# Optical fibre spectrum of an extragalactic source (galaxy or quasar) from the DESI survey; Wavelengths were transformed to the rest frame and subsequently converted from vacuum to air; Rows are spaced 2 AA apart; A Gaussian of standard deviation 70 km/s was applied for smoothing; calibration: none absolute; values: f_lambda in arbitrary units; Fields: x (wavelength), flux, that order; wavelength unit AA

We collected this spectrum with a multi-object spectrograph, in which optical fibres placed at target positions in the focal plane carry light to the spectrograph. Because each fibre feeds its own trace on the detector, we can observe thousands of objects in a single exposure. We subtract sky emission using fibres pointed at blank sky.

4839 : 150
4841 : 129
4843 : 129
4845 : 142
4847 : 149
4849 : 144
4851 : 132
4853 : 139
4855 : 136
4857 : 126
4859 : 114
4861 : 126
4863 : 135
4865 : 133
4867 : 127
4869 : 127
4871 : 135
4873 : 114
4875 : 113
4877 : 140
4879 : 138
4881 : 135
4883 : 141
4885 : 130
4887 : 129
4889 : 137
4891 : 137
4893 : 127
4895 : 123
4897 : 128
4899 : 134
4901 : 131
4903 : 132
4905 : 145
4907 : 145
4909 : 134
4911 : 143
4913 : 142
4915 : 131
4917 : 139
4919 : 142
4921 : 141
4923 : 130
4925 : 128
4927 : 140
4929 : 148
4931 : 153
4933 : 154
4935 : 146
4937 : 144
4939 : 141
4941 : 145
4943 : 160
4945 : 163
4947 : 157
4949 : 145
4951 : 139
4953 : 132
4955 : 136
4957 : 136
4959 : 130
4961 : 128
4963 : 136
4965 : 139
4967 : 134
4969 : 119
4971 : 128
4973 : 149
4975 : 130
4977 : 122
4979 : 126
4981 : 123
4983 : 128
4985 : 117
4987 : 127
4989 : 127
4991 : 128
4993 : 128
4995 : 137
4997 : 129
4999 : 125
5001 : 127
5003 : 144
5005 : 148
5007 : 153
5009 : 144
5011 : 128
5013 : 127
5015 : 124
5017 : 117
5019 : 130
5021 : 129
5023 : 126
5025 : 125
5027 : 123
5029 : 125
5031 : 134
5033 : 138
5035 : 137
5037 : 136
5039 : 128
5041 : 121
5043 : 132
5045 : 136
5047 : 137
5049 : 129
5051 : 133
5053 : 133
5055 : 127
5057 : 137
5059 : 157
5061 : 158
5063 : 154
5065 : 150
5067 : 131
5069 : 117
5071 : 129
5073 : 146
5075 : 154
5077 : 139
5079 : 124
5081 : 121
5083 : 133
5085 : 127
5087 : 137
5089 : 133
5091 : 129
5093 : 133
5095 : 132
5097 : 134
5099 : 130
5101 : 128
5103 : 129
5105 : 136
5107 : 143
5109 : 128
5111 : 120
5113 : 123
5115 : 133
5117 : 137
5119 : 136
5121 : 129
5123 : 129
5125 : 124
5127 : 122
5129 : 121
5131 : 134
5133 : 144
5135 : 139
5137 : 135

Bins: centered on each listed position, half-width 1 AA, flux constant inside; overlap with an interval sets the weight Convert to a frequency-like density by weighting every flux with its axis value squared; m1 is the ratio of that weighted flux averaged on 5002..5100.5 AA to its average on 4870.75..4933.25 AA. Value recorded 1.05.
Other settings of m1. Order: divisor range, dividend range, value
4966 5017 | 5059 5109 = 1.08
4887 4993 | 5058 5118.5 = 1.05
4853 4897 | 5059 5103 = 1.13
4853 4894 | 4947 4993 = 1.05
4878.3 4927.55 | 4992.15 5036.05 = 1.02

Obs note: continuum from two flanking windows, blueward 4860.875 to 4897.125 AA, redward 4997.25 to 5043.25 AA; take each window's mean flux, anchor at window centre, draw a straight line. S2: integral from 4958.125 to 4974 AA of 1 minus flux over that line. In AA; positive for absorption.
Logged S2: -0.2 AA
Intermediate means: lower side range 130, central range 133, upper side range 131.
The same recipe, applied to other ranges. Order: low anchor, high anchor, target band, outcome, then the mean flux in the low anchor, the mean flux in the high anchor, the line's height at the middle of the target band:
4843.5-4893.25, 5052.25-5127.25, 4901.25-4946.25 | -3.5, 132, 134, 133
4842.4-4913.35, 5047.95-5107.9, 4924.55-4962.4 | -2.8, 133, 135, 134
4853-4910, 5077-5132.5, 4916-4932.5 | -1.2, 131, 130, 131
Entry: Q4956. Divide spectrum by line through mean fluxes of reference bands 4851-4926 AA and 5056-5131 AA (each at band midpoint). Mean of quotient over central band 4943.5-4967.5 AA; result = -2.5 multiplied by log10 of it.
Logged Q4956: -0.057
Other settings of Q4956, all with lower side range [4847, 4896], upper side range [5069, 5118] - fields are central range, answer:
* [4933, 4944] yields -0.13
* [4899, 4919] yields -0.05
